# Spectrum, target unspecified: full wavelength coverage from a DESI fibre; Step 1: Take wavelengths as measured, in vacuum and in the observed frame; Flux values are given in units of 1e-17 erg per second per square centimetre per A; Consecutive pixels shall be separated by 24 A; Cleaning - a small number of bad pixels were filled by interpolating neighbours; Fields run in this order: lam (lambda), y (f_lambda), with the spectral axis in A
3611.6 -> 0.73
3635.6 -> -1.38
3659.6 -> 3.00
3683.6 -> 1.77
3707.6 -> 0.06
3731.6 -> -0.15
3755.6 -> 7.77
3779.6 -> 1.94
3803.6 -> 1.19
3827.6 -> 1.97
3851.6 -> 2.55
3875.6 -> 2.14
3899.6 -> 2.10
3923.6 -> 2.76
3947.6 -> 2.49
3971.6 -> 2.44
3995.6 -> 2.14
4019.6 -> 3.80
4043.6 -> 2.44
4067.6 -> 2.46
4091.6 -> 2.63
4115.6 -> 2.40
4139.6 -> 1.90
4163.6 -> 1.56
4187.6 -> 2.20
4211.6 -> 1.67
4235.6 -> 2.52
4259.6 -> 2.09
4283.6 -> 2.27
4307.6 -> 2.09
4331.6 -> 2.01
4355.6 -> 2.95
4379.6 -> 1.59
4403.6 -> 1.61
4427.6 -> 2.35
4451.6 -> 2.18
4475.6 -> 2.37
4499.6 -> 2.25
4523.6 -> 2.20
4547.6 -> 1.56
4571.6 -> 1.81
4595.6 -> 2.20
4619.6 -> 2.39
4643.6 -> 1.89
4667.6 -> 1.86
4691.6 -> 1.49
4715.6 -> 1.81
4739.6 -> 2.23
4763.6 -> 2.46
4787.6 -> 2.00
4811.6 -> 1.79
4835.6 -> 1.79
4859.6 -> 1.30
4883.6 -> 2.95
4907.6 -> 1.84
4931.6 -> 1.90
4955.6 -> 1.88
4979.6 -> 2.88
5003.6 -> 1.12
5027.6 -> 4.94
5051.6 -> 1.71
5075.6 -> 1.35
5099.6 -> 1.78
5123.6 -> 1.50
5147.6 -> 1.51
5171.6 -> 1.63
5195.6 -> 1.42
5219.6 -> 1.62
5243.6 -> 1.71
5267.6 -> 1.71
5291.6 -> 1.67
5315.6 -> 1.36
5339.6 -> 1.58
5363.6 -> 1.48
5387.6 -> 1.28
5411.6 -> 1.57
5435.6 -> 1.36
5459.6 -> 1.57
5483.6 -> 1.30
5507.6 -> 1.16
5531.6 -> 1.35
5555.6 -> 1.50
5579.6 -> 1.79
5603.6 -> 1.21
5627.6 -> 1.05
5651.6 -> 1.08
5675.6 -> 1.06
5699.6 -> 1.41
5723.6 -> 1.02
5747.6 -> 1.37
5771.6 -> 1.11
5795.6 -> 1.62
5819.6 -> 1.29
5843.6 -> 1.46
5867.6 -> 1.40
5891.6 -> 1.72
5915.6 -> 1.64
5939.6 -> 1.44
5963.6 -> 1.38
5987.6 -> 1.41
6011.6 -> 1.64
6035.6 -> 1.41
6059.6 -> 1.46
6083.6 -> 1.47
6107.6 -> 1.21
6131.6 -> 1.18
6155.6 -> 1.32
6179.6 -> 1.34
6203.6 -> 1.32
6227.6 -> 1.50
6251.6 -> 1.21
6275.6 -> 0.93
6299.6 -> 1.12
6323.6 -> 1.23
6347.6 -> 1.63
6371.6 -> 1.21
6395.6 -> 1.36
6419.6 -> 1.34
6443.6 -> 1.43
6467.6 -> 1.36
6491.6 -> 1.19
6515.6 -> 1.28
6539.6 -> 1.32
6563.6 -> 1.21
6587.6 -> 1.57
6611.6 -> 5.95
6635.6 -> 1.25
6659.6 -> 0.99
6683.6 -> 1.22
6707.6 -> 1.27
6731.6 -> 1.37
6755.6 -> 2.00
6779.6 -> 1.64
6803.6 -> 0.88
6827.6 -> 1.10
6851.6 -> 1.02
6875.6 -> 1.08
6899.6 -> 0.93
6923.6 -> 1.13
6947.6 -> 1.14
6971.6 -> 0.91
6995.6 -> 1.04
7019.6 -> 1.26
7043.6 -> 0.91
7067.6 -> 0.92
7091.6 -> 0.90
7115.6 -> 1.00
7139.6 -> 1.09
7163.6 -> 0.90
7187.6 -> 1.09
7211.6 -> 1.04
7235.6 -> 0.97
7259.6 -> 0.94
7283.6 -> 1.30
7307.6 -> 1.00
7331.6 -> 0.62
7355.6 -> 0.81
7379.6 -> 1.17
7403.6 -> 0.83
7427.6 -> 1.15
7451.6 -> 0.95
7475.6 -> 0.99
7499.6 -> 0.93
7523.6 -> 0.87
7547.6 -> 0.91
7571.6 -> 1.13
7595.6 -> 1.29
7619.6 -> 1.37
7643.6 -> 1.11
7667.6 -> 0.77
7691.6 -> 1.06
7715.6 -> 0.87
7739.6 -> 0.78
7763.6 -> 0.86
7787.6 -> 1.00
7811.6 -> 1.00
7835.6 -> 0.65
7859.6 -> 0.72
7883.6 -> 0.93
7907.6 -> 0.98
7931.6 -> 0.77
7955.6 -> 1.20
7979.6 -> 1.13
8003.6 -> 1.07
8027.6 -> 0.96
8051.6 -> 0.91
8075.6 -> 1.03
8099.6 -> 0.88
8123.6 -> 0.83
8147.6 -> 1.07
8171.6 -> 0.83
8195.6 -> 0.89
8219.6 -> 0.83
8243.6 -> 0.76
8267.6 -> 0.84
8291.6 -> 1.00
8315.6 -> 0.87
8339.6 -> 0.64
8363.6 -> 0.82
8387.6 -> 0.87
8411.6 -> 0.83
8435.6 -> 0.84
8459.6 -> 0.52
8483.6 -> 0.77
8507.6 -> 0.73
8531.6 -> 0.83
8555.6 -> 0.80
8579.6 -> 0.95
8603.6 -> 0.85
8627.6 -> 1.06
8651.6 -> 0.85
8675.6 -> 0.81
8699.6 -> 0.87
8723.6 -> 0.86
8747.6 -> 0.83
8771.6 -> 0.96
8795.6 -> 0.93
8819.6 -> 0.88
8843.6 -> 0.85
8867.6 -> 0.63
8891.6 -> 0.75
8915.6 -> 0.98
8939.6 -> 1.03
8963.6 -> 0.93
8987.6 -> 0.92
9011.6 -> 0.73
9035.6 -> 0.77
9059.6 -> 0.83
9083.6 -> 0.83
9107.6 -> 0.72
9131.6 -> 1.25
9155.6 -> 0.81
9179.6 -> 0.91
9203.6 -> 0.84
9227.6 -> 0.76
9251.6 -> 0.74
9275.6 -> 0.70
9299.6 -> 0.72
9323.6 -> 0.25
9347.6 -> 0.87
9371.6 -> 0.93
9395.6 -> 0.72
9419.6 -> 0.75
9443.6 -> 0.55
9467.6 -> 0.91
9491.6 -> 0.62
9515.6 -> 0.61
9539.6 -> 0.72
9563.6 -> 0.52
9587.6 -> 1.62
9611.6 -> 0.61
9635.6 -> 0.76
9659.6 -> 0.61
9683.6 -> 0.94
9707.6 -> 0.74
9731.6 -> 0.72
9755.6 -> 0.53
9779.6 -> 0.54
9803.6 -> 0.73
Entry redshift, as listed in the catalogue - 0.006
